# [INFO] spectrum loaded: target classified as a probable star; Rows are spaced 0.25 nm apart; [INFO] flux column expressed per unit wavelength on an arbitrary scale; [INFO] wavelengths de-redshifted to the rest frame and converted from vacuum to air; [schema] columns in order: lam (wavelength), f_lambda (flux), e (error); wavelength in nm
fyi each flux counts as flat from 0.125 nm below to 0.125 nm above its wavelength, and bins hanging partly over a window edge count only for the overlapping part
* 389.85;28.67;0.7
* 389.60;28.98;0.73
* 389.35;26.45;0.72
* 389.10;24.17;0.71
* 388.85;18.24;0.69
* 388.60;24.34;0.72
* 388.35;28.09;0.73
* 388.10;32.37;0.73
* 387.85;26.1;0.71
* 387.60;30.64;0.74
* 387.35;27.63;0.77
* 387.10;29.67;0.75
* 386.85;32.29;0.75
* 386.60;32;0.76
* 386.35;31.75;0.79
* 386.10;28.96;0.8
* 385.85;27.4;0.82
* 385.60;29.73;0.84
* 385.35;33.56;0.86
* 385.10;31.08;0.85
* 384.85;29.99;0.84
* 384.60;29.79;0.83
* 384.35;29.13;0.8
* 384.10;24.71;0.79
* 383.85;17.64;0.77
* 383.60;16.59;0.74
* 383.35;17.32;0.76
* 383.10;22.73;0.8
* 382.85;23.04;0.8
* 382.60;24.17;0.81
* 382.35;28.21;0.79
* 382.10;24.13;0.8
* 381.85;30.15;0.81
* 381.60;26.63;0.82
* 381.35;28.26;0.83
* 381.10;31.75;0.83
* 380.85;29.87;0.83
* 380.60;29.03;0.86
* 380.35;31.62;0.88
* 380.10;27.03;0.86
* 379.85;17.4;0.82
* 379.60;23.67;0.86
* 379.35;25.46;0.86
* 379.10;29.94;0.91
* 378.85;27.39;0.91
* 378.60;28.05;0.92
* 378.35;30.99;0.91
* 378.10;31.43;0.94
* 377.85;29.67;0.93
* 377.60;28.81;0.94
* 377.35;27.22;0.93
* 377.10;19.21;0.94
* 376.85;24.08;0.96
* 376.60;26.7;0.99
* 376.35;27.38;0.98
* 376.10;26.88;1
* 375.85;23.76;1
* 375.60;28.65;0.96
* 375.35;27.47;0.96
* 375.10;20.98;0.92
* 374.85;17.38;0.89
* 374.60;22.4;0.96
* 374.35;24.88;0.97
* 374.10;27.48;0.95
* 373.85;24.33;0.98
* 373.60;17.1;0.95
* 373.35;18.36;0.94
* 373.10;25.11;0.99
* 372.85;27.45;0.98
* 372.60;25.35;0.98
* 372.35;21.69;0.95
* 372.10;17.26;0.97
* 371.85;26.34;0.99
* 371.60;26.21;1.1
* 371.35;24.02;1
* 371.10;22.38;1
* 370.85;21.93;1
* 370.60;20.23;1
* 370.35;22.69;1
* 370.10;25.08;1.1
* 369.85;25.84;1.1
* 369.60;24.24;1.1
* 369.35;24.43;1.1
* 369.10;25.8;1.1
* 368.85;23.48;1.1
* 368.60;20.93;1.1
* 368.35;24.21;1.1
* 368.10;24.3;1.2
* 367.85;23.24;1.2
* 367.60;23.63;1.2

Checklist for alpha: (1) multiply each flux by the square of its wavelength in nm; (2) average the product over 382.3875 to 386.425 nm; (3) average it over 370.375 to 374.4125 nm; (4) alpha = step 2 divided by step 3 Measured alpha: 1.2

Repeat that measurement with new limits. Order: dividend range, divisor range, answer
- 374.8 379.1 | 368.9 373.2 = 1.15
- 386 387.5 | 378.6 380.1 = 1.25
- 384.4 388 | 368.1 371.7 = 1.38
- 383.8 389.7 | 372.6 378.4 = 1.20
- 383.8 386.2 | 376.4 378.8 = 1.08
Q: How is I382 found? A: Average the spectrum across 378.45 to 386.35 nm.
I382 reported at 26.7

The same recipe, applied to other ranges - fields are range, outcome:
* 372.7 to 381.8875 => 26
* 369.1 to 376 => 23.5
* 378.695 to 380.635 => 26.3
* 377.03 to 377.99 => 26.7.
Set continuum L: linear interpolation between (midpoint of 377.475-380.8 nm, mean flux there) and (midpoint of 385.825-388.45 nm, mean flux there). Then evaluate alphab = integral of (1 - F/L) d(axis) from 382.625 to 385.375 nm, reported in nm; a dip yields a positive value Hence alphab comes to 0.411 nm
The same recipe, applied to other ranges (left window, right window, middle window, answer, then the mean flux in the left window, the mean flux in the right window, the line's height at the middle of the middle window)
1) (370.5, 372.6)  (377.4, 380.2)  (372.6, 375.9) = 0.11 nm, 22.7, 27.3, 24.4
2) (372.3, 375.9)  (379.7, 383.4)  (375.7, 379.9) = -0.28 nm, 23.5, 26.3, 24.9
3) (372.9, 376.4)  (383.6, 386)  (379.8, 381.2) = -0.13 nm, 23.7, 27.5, 25.9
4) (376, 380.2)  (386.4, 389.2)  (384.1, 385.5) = -0.14 nm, 26.5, 27.9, 27.5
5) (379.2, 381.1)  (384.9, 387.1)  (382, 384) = 0.48 nm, 26.7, 30.8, 28.7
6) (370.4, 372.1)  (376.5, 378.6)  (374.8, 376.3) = 0.07 nm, 23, 27.3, 26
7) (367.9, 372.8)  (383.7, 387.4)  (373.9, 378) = 0.06 nm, 23.6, 29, 25.5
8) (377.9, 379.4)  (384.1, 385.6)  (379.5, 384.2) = 0.74 nm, 29.1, 30.1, 29.6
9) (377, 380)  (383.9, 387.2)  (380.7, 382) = -0.06 nm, 26.7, 29.7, 27.9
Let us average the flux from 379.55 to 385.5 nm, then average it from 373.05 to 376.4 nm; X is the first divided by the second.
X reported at 1.11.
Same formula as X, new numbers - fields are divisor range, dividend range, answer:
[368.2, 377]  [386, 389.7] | 1.18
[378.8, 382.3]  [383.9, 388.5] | 1.08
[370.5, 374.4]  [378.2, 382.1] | 1.20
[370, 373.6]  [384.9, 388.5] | 1.31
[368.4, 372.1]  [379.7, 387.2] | 1.15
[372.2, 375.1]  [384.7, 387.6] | 1.34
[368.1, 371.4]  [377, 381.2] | 1.17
